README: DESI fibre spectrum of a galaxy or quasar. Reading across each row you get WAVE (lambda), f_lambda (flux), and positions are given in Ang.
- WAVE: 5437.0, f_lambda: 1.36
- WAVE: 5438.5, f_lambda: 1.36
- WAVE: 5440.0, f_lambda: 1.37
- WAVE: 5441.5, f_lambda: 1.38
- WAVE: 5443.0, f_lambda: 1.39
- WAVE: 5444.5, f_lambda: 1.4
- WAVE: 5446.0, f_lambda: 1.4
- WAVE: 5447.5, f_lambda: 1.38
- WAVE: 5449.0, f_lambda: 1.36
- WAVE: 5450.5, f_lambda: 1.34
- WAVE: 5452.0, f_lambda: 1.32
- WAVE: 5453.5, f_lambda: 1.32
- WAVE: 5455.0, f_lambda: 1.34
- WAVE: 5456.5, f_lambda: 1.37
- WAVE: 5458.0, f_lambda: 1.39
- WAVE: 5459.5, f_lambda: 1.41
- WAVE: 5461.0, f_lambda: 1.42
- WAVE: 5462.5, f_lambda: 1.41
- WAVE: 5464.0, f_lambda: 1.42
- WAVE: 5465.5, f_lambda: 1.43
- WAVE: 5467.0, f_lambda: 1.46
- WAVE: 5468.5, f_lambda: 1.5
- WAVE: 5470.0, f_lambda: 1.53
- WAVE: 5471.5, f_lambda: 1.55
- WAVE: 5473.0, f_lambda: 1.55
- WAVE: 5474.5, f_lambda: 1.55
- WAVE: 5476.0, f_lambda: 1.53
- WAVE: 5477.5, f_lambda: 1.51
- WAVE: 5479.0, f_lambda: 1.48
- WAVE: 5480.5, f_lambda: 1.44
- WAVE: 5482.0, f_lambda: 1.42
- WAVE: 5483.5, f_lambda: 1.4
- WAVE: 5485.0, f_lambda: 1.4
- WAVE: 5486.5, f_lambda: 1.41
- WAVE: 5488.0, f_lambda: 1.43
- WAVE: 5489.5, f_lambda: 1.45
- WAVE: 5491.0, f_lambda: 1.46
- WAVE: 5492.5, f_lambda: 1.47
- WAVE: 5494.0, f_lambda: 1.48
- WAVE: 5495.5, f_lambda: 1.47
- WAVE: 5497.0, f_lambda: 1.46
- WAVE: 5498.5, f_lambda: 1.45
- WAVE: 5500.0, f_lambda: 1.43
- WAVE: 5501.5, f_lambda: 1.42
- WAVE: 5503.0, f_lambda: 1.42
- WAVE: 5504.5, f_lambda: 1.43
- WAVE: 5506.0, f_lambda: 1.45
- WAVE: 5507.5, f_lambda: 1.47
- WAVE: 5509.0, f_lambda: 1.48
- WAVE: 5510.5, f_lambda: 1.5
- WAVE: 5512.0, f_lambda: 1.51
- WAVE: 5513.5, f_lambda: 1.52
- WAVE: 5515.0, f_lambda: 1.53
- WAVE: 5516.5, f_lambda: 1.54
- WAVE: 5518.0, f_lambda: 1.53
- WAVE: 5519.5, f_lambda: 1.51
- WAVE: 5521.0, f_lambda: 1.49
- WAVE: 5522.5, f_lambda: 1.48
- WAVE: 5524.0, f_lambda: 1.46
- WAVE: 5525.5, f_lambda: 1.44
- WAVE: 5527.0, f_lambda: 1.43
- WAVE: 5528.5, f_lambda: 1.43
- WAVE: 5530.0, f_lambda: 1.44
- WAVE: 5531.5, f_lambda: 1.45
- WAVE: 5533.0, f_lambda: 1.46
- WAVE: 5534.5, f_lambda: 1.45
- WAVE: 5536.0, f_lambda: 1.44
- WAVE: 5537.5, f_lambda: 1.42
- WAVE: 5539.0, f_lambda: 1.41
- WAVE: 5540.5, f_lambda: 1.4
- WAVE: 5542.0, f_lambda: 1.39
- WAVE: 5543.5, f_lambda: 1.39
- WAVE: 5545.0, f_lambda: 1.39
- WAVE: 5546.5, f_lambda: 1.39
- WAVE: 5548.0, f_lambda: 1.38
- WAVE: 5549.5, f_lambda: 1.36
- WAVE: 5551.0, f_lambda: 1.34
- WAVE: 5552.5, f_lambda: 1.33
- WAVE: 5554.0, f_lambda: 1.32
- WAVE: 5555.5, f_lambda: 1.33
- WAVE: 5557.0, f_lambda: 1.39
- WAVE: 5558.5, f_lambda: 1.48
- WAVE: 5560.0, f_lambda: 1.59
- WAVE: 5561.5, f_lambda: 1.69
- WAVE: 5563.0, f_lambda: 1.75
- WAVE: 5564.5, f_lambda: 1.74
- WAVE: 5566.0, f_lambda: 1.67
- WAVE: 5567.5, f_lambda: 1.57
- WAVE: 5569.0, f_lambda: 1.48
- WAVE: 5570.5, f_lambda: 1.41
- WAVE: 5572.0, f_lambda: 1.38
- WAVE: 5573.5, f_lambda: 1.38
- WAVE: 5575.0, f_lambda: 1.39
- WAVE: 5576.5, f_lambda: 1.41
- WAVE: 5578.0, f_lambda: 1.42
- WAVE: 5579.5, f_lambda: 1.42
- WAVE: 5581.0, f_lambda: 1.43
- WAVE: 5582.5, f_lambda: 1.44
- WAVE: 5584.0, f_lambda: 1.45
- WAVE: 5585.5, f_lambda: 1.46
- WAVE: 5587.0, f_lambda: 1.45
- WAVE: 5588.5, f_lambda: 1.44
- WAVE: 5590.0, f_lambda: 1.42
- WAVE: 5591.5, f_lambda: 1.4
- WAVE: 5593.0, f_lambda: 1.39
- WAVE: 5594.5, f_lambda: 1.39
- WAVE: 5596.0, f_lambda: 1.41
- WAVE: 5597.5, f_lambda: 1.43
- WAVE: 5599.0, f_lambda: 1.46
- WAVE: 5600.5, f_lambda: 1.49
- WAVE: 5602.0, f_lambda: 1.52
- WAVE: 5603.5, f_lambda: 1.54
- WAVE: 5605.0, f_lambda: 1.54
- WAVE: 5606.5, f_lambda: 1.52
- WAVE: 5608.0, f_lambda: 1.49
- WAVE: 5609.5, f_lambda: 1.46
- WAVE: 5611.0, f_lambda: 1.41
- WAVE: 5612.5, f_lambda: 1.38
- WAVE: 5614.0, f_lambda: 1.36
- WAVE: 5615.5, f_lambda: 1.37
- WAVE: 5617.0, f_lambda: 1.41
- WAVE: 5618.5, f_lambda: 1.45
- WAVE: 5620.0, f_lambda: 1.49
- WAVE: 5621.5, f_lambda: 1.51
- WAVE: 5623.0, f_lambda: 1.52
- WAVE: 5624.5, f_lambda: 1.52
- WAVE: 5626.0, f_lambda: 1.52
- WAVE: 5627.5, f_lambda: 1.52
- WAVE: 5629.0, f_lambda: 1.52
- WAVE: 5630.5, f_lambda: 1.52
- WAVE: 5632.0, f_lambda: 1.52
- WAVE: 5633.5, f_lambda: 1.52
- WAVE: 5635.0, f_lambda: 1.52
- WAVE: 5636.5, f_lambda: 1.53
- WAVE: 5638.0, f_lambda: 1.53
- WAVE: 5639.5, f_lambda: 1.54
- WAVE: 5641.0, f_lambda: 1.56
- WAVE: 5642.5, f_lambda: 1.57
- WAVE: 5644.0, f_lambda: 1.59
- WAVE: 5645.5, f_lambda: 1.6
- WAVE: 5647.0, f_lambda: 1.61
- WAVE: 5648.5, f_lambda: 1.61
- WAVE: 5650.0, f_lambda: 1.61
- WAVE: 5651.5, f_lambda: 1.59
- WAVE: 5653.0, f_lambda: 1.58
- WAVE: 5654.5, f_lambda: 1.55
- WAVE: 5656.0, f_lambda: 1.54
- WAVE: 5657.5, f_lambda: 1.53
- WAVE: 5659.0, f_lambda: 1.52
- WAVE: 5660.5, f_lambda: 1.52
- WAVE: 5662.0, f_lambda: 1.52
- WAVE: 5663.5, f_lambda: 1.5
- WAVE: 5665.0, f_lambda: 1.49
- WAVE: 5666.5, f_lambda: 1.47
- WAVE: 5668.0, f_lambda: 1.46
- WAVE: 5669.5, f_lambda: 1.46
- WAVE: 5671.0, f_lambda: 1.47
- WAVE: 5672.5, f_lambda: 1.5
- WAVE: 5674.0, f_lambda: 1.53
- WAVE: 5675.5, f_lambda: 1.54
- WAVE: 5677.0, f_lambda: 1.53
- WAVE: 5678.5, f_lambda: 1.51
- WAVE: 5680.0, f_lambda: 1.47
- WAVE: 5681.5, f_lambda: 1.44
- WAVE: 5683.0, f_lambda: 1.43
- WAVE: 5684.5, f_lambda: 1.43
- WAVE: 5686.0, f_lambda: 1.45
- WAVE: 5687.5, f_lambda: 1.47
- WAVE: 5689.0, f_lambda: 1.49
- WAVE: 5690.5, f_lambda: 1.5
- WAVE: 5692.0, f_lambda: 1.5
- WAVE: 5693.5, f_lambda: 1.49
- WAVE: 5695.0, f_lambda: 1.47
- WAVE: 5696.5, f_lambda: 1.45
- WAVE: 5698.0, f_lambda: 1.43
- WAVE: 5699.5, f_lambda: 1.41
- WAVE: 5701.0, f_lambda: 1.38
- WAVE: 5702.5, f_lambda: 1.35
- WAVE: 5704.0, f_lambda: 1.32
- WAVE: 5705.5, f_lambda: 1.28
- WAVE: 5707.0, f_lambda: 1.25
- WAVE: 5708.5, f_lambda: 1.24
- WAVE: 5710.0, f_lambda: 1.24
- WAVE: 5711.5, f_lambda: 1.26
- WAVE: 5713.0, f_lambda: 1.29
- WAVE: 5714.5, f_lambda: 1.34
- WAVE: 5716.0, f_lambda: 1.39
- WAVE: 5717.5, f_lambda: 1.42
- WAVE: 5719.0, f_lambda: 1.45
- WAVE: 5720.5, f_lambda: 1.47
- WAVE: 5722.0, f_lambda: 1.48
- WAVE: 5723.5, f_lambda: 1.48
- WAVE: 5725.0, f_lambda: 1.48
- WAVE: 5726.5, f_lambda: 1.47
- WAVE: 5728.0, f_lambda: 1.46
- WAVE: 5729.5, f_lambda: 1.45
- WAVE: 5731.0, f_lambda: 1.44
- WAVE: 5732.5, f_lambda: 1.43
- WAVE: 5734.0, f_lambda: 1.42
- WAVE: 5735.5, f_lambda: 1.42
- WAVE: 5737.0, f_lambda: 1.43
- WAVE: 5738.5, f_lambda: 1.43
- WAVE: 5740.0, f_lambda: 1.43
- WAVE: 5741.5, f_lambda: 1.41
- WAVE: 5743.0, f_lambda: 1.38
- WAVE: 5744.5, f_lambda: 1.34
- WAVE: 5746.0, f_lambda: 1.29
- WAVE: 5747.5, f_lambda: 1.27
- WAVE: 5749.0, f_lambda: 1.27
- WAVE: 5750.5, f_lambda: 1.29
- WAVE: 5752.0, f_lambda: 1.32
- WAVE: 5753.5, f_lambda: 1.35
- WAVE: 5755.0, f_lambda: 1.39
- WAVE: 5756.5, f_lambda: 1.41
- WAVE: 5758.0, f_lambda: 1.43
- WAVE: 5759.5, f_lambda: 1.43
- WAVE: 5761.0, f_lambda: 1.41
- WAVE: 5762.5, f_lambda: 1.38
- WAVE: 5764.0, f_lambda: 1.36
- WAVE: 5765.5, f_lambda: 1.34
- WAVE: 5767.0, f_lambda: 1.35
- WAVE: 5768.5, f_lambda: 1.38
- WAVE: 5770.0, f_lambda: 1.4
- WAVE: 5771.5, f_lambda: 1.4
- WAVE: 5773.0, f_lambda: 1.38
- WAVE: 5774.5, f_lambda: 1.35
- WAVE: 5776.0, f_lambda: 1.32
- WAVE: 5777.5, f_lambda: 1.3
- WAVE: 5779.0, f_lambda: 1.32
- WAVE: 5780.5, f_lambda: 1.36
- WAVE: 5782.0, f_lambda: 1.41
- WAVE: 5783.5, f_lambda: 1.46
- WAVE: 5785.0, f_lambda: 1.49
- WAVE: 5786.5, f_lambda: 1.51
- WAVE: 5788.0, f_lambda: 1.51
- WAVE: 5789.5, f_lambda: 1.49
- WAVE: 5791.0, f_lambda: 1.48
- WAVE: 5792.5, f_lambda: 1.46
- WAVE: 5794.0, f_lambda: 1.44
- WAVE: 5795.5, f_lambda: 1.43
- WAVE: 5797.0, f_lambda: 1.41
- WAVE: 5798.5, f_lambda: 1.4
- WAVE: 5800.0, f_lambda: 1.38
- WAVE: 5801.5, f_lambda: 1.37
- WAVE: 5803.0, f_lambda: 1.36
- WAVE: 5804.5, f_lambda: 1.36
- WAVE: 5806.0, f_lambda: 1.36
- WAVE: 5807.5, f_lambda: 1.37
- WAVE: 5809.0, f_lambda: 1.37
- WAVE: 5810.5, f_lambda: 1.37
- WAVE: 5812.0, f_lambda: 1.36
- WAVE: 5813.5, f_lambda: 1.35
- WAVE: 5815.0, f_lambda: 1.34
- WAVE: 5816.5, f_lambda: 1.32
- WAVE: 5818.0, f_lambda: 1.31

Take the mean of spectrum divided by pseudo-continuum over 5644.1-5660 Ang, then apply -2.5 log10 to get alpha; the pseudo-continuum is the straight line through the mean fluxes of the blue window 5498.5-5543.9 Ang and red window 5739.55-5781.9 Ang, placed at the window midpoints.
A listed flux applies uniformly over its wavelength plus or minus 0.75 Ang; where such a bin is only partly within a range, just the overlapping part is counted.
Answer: -0.12 mag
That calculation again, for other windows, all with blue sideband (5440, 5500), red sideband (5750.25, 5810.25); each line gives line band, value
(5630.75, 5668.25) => -0.10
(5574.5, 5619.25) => -0.02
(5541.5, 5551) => 0.03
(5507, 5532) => -0.04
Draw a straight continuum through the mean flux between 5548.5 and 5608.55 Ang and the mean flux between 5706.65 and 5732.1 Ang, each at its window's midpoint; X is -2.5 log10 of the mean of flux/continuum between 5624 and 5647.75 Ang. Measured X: -0.08 mag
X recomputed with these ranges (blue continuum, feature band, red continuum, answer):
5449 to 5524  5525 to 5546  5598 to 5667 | 0.038 mag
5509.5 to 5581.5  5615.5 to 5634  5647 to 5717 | -0.029 mag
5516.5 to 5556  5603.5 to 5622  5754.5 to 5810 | -0.029 mag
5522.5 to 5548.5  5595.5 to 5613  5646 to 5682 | 0.003 mag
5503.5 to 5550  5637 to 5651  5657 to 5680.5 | -0.061 mag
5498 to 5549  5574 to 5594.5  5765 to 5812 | 0.012 mag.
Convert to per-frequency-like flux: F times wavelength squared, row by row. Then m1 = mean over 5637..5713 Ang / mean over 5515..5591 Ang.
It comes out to 1.06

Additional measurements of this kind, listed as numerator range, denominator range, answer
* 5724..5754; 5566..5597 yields 1.03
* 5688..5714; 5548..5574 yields 0.97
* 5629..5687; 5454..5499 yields 1.12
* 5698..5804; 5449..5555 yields 1.05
